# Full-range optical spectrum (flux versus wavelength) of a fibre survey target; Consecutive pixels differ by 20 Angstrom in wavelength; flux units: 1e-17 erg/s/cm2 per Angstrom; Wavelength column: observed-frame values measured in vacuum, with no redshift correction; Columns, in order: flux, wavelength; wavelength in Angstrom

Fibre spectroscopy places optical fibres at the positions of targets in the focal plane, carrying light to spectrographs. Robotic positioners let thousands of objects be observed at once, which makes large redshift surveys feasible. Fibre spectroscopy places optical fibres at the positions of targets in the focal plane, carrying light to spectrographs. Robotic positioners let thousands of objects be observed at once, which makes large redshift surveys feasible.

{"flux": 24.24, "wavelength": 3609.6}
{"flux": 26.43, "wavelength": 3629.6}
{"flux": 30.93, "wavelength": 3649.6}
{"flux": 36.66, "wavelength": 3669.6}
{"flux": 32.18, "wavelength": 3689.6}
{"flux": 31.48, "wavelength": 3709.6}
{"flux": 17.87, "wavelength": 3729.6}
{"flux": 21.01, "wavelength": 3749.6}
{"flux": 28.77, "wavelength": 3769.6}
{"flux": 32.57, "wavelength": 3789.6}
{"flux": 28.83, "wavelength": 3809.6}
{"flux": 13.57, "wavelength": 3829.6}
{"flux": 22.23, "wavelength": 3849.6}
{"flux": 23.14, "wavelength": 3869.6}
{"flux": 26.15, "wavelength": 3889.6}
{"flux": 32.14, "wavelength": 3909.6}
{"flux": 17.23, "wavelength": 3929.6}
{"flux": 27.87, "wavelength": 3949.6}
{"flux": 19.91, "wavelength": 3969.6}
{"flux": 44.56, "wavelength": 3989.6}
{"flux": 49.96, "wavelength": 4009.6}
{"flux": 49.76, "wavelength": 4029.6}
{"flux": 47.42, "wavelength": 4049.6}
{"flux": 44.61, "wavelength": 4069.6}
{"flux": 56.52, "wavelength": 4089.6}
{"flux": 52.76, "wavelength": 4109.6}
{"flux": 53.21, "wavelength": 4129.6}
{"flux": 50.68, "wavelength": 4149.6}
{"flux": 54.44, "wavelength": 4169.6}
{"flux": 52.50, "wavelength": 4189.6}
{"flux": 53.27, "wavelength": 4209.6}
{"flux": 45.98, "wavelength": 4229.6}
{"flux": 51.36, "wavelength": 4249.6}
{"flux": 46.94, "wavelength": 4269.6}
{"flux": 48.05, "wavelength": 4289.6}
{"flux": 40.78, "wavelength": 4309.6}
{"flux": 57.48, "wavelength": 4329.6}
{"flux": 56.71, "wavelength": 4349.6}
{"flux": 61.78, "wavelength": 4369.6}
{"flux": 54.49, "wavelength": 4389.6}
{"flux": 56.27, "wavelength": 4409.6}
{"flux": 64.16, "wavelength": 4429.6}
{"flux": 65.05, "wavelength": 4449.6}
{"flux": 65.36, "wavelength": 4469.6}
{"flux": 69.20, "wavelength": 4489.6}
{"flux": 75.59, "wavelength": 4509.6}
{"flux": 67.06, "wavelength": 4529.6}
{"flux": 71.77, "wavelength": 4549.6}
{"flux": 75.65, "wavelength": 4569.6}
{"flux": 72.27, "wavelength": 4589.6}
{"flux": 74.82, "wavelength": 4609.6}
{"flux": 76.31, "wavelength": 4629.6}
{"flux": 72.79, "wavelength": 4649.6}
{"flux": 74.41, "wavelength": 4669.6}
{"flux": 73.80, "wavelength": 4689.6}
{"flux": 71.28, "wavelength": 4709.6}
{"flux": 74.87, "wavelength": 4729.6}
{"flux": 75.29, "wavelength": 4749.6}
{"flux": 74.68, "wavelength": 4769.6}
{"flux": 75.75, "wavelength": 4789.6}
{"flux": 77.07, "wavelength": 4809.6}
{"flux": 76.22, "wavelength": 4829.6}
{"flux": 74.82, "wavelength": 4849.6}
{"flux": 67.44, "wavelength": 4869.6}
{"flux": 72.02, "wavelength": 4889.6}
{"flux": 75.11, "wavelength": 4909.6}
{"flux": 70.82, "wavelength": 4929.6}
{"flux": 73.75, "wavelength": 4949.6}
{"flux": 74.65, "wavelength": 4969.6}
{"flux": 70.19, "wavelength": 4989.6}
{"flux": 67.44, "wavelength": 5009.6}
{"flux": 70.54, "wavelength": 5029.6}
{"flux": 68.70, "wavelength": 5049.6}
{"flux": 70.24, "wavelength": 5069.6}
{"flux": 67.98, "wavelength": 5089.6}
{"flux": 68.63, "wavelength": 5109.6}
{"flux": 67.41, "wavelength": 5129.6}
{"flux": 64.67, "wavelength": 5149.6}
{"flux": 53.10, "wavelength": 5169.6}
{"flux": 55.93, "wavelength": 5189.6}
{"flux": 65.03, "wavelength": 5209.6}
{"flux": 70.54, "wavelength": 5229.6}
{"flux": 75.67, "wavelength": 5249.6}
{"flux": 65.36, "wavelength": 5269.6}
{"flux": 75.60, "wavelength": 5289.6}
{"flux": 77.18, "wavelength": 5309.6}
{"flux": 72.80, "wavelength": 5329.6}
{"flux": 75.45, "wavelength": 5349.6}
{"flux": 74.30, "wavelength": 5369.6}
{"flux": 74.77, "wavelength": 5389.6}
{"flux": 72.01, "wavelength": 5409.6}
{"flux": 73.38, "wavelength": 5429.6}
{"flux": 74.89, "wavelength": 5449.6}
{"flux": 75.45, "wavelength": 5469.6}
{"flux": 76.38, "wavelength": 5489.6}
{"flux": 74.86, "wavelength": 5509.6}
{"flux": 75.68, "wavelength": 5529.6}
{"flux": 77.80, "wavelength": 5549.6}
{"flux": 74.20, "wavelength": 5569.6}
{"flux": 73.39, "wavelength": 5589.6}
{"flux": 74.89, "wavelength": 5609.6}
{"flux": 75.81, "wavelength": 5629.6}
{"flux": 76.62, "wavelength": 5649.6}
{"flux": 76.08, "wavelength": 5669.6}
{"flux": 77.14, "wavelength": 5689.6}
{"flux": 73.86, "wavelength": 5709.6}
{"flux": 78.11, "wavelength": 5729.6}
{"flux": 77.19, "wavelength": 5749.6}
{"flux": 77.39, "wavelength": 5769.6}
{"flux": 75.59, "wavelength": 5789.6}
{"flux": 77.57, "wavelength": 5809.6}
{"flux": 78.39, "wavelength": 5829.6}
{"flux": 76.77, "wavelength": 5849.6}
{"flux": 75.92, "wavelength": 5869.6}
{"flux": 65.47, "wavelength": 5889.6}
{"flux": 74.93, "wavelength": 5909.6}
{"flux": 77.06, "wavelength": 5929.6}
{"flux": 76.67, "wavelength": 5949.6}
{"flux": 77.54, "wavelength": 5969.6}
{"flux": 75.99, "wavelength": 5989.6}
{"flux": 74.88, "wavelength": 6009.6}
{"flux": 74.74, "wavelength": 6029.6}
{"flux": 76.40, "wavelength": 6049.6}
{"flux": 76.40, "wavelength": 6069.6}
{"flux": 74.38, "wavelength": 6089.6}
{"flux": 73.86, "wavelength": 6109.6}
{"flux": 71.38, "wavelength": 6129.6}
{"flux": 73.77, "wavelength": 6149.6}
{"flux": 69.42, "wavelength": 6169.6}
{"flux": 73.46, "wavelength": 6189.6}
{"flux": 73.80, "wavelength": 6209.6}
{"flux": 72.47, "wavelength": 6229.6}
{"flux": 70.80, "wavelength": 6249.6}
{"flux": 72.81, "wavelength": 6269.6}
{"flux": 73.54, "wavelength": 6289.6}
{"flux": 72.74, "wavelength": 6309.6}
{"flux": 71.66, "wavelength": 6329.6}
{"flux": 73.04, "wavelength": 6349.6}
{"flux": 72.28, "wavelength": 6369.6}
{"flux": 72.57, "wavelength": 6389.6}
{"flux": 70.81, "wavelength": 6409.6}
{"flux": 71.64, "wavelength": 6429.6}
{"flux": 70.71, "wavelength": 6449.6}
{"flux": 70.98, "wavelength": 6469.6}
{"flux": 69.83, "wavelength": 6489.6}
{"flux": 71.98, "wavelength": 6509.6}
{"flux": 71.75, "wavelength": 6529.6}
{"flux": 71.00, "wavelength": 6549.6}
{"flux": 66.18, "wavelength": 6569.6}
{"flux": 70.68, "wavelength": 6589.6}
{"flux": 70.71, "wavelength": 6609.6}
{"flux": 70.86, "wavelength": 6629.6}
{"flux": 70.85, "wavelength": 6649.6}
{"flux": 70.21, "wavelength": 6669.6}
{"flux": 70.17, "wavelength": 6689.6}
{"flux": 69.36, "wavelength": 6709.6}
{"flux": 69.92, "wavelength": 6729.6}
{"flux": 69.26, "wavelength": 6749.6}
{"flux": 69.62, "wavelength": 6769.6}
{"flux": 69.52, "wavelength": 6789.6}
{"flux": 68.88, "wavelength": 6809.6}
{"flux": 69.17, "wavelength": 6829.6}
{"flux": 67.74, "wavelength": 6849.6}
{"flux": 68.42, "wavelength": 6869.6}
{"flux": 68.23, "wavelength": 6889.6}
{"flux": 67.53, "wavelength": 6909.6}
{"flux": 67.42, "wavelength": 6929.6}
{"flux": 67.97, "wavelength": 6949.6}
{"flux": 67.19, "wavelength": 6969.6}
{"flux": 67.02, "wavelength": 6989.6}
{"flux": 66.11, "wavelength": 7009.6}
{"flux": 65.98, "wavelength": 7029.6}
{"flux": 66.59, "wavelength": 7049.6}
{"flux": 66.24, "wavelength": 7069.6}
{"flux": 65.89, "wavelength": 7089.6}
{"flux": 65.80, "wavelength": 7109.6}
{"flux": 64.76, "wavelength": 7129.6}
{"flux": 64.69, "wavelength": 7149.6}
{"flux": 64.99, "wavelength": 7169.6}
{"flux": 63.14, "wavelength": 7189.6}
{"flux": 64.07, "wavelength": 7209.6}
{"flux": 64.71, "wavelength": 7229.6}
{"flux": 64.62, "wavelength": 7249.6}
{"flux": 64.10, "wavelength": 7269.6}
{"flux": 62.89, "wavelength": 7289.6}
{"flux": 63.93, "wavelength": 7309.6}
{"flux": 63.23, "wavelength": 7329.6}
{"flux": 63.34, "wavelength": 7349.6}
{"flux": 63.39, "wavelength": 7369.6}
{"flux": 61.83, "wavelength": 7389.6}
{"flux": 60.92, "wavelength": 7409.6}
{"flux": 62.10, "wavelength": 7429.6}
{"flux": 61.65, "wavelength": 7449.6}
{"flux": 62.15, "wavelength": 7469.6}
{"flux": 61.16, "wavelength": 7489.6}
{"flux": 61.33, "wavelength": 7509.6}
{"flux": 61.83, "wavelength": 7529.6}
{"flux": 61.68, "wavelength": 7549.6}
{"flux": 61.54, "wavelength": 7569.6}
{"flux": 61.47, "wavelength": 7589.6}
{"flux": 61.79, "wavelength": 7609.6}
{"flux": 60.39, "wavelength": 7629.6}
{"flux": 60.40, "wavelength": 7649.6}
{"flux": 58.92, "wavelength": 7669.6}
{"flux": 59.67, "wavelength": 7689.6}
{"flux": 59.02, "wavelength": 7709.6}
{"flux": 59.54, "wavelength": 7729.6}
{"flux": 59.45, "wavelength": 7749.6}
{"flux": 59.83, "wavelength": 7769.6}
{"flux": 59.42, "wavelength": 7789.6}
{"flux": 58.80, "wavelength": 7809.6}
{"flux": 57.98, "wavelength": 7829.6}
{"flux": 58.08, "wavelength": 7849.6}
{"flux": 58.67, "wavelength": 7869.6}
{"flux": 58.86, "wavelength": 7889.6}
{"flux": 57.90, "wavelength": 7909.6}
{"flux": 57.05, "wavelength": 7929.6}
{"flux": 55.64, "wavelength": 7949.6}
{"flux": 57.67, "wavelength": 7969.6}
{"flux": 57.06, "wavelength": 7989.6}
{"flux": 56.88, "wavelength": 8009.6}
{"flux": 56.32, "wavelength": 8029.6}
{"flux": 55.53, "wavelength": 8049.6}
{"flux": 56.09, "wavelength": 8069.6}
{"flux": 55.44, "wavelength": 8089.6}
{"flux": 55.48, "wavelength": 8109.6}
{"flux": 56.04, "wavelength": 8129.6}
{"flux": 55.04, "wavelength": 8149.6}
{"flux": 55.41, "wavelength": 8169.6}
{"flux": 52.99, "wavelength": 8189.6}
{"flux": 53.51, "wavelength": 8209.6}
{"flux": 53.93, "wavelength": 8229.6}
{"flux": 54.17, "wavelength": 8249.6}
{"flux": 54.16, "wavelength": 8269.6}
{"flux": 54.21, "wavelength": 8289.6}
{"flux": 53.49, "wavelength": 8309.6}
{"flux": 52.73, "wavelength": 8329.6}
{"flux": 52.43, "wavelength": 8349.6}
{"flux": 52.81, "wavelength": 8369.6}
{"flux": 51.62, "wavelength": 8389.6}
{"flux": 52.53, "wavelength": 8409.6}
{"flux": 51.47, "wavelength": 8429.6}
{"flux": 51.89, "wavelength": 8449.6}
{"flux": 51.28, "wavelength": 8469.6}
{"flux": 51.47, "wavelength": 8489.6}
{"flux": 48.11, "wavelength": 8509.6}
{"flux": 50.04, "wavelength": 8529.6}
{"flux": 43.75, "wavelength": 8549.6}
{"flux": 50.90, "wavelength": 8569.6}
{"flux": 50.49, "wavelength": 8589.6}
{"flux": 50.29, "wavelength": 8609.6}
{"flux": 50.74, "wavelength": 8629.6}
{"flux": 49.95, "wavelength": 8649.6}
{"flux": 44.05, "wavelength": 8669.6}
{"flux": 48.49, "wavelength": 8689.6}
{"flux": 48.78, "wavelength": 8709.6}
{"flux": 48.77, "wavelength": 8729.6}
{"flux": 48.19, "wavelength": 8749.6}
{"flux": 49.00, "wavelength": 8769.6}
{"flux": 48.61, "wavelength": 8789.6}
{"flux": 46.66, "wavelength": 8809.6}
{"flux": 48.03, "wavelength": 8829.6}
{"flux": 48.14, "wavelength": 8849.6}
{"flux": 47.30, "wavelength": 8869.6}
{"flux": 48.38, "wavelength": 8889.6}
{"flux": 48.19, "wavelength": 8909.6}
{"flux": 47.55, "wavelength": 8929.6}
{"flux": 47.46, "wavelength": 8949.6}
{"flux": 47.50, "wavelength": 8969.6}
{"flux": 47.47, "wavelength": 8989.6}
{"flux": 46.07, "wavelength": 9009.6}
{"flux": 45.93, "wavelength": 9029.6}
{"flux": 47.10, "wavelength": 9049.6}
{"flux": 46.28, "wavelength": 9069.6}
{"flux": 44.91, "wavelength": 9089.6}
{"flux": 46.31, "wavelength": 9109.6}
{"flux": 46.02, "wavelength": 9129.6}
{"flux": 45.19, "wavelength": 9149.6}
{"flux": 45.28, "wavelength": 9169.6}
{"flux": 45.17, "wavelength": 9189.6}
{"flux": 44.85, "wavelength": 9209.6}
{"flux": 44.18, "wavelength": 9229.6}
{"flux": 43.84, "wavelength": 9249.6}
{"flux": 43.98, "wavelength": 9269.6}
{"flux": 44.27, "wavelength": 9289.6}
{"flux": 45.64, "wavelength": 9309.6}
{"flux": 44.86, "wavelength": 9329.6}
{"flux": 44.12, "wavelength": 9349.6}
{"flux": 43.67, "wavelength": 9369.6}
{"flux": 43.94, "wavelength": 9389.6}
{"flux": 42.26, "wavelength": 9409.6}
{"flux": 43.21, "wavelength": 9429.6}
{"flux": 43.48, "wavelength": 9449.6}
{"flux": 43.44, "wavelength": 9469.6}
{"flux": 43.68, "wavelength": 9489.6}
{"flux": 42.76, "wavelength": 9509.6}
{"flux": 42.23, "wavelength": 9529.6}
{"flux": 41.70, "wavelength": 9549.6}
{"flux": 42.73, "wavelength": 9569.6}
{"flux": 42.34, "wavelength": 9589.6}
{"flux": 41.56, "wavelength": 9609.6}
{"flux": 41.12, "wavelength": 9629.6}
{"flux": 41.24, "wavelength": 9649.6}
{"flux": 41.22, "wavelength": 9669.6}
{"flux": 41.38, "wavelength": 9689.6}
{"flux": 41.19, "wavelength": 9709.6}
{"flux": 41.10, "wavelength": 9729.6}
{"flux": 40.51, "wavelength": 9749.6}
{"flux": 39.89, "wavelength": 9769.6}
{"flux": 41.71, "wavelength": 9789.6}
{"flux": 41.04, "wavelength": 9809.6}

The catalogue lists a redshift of 0.00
